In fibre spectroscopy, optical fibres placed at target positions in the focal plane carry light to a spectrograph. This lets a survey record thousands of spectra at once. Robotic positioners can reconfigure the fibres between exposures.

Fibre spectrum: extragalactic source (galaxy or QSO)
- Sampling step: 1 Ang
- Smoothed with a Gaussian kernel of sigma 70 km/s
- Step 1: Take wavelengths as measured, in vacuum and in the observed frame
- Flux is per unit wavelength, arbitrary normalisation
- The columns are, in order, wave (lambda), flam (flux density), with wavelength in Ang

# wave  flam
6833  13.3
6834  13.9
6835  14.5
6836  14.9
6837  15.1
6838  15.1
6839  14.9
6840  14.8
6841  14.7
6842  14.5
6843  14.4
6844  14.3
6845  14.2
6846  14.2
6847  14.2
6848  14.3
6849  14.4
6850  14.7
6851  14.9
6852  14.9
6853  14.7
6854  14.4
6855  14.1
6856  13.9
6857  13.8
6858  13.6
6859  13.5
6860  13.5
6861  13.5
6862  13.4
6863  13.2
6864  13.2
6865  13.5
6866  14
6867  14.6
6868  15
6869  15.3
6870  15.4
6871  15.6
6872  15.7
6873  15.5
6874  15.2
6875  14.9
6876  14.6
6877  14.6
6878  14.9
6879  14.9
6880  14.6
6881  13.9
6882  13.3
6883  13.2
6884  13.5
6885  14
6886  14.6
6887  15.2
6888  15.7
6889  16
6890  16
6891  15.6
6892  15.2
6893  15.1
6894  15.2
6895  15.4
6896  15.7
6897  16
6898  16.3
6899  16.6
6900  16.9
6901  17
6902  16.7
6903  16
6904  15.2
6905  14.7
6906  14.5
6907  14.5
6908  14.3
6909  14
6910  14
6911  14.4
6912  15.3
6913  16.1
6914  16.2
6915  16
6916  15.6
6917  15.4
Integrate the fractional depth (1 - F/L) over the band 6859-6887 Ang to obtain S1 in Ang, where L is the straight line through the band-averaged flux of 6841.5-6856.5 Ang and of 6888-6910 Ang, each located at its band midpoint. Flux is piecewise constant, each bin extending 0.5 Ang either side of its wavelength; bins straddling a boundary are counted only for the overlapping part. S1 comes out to 1.1 Ang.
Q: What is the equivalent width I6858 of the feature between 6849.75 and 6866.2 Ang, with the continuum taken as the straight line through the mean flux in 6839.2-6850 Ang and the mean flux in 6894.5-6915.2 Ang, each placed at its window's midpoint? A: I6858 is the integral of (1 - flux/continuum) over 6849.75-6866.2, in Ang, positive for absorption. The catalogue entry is 0.8 Ang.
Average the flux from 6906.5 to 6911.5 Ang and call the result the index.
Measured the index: 14.2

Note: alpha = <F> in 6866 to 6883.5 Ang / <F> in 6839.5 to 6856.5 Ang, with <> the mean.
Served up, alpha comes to 1.0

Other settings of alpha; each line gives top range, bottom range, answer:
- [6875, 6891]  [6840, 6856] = 1.01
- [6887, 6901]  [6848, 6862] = 1.12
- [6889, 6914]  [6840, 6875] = 1.08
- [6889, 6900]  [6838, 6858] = 1.09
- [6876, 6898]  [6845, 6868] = 1.06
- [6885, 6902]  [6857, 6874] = 1.10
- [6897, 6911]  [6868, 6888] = 1.05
